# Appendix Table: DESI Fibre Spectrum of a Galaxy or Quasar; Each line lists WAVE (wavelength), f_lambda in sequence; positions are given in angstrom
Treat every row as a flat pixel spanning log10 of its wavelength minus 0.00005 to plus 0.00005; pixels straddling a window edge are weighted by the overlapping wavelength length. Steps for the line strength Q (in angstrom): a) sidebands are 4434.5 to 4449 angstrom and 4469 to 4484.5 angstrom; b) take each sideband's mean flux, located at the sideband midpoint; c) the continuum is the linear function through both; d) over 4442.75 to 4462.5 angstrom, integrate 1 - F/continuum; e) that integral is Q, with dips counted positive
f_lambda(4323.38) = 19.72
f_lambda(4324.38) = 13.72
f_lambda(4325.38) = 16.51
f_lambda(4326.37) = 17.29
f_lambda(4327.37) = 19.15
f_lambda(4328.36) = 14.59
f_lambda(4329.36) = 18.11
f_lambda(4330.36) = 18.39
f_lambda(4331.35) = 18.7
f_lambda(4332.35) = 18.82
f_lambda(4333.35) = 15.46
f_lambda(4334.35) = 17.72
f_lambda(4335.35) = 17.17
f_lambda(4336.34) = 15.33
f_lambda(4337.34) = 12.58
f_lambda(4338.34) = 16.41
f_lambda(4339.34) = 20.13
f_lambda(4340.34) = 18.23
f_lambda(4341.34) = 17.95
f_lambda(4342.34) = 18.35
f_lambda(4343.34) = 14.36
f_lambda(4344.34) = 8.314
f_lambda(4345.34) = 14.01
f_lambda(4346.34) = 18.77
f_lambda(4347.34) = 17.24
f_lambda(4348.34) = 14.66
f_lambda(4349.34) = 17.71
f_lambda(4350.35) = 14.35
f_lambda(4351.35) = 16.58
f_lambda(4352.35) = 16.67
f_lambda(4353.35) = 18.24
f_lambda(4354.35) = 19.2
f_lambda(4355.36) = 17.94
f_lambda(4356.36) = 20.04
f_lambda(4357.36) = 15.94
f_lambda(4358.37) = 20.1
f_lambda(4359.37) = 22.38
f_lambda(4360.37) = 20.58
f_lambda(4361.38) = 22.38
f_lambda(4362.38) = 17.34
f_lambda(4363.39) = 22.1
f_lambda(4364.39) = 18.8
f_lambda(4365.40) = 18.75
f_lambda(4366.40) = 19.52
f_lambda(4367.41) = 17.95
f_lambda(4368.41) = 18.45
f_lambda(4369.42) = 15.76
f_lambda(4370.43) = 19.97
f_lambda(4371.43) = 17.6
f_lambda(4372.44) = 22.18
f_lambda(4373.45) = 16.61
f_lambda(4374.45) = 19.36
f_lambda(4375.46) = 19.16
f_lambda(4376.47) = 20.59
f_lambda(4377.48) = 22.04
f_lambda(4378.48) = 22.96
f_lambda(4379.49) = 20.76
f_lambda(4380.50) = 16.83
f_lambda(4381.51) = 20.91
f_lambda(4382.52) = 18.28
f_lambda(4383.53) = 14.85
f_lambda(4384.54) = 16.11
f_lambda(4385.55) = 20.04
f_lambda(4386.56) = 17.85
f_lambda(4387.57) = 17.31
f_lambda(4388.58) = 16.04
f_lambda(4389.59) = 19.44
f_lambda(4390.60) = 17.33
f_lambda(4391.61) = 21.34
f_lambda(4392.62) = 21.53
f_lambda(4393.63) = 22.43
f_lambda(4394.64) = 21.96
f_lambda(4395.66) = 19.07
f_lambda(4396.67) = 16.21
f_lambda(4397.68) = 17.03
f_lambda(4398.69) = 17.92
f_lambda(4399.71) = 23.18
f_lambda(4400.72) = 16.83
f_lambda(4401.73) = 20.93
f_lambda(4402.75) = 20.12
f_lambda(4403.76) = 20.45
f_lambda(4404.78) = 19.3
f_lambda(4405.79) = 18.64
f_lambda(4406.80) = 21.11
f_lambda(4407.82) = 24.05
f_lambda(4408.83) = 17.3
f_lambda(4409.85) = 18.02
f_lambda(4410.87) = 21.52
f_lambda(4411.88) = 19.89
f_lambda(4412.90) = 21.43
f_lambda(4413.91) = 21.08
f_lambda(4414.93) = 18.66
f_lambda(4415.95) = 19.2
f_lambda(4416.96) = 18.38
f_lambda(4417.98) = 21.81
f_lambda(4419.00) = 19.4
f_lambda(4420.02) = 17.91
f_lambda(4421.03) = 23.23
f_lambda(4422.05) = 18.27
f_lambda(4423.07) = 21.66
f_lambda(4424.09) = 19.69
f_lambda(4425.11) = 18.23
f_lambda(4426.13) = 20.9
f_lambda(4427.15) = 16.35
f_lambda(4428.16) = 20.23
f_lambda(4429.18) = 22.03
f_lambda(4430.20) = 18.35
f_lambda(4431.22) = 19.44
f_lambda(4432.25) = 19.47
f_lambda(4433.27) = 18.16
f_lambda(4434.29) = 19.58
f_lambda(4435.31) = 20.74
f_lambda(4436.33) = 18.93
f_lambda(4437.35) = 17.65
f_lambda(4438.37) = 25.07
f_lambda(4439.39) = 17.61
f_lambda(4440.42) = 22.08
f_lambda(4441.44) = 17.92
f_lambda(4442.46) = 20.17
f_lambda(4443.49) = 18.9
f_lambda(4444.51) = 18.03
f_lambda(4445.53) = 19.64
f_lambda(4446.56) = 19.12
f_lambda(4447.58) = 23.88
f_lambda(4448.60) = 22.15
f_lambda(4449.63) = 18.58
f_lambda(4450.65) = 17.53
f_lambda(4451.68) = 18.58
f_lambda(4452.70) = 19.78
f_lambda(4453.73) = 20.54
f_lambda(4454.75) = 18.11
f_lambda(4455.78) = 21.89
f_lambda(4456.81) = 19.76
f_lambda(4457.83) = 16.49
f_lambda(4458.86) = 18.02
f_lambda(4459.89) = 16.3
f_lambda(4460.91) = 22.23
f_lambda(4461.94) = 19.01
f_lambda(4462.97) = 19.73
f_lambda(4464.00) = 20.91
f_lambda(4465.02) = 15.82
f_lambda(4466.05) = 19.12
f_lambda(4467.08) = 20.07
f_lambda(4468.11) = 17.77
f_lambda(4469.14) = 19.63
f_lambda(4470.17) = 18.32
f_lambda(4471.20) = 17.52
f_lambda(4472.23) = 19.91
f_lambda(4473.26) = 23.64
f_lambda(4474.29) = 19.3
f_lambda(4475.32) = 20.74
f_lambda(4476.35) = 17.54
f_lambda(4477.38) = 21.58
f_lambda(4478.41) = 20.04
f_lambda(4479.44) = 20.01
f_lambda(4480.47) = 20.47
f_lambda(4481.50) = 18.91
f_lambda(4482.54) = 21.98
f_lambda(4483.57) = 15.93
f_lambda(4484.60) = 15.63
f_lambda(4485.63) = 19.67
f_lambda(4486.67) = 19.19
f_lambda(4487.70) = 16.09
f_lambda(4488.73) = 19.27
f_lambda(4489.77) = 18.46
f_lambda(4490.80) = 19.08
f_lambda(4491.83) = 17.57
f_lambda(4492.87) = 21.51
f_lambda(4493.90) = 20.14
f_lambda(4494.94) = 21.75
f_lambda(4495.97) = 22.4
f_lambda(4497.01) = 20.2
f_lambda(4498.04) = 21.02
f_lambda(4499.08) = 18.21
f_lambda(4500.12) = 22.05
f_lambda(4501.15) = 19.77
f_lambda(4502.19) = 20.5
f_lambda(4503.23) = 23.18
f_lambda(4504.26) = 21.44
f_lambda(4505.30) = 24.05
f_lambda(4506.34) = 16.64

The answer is 0.5 angstrom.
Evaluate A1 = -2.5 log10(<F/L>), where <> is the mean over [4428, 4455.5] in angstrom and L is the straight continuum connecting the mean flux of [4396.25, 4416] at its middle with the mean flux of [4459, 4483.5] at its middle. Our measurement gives -0.01 mag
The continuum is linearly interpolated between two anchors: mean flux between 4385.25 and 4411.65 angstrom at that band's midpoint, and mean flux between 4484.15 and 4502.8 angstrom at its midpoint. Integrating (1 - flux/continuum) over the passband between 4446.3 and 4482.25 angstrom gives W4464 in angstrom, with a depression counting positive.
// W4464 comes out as 0.08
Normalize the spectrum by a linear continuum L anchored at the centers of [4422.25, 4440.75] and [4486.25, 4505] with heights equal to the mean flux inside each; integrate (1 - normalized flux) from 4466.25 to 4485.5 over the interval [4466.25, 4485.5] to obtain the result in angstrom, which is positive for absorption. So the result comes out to 0.6 angstrom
